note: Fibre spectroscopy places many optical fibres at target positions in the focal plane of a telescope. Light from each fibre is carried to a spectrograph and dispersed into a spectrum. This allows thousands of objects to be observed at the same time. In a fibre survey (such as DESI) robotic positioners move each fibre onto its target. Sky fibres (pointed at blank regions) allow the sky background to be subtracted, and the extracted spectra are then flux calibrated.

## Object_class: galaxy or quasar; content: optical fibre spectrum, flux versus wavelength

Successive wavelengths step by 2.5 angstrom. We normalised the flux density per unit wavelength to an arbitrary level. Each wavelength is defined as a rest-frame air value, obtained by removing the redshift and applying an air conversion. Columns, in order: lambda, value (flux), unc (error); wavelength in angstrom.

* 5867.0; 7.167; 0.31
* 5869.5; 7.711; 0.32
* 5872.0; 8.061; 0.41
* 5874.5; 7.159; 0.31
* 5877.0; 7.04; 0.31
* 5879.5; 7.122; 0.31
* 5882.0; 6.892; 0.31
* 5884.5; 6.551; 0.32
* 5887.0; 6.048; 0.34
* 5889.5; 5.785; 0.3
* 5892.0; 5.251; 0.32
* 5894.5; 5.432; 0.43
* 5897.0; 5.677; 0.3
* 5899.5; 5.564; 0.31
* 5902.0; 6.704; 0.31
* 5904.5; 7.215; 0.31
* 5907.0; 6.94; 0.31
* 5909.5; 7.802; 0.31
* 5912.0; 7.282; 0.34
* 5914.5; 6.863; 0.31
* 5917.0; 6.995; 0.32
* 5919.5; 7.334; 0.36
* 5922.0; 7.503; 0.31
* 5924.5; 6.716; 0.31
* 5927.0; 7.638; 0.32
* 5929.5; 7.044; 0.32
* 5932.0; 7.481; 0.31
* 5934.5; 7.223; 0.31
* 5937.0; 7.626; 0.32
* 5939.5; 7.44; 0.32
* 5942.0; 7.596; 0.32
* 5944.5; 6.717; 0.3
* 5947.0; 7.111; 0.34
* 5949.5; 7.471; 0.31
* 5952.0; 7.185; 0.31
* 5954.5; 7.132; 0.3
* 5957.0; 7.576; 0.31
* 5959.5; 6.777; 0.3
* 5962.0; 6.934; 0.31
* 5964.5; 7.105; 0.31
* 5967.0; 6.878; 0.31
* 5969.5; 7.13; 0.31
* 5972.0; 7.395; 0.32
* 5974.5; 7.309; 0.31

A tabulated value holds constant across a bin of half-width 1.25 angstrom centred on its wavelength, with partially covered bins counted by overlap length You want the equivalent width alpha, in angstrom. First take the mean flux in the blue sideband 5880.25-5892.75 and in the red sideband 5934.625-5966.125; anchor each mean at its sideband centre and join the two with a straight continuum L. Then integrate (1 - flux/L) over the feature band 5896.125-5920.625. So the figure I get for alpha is -1.2 angstrom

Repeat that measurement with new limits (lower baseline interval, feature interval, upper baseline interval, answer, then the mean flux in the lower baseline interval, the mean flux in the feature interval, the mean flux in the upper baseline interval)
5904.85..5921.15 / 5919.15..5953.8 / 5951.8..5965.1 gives -0.6 angstrom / 7.21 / 7.29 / 7.11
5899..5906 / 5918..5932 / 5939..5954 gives -0.7 angstrom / 6.61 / 7.26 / 7.24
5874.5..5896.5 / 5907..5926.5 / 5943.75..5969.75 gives -1.7 angstrom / 6.3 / 7.21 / 7.1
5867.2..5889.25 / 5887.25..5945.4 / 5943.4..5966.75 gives 1.8 angstrom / 7.02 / 6.85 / 7.1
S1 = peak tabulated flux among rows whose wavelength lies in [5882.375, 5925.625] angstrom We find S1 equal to 7.802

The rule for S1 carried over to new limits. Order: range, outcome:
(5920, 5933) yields 7.638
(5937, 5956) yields 7.626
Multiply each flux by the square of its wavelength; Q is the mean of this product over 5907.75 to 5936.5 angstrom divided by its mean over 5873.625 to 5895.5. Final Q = 1.16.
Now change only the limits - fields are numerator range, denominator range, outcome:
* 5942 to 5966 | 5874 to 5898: 1.16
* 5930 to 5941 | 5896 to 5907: 1.18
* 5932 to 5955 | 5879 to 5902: 1.23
